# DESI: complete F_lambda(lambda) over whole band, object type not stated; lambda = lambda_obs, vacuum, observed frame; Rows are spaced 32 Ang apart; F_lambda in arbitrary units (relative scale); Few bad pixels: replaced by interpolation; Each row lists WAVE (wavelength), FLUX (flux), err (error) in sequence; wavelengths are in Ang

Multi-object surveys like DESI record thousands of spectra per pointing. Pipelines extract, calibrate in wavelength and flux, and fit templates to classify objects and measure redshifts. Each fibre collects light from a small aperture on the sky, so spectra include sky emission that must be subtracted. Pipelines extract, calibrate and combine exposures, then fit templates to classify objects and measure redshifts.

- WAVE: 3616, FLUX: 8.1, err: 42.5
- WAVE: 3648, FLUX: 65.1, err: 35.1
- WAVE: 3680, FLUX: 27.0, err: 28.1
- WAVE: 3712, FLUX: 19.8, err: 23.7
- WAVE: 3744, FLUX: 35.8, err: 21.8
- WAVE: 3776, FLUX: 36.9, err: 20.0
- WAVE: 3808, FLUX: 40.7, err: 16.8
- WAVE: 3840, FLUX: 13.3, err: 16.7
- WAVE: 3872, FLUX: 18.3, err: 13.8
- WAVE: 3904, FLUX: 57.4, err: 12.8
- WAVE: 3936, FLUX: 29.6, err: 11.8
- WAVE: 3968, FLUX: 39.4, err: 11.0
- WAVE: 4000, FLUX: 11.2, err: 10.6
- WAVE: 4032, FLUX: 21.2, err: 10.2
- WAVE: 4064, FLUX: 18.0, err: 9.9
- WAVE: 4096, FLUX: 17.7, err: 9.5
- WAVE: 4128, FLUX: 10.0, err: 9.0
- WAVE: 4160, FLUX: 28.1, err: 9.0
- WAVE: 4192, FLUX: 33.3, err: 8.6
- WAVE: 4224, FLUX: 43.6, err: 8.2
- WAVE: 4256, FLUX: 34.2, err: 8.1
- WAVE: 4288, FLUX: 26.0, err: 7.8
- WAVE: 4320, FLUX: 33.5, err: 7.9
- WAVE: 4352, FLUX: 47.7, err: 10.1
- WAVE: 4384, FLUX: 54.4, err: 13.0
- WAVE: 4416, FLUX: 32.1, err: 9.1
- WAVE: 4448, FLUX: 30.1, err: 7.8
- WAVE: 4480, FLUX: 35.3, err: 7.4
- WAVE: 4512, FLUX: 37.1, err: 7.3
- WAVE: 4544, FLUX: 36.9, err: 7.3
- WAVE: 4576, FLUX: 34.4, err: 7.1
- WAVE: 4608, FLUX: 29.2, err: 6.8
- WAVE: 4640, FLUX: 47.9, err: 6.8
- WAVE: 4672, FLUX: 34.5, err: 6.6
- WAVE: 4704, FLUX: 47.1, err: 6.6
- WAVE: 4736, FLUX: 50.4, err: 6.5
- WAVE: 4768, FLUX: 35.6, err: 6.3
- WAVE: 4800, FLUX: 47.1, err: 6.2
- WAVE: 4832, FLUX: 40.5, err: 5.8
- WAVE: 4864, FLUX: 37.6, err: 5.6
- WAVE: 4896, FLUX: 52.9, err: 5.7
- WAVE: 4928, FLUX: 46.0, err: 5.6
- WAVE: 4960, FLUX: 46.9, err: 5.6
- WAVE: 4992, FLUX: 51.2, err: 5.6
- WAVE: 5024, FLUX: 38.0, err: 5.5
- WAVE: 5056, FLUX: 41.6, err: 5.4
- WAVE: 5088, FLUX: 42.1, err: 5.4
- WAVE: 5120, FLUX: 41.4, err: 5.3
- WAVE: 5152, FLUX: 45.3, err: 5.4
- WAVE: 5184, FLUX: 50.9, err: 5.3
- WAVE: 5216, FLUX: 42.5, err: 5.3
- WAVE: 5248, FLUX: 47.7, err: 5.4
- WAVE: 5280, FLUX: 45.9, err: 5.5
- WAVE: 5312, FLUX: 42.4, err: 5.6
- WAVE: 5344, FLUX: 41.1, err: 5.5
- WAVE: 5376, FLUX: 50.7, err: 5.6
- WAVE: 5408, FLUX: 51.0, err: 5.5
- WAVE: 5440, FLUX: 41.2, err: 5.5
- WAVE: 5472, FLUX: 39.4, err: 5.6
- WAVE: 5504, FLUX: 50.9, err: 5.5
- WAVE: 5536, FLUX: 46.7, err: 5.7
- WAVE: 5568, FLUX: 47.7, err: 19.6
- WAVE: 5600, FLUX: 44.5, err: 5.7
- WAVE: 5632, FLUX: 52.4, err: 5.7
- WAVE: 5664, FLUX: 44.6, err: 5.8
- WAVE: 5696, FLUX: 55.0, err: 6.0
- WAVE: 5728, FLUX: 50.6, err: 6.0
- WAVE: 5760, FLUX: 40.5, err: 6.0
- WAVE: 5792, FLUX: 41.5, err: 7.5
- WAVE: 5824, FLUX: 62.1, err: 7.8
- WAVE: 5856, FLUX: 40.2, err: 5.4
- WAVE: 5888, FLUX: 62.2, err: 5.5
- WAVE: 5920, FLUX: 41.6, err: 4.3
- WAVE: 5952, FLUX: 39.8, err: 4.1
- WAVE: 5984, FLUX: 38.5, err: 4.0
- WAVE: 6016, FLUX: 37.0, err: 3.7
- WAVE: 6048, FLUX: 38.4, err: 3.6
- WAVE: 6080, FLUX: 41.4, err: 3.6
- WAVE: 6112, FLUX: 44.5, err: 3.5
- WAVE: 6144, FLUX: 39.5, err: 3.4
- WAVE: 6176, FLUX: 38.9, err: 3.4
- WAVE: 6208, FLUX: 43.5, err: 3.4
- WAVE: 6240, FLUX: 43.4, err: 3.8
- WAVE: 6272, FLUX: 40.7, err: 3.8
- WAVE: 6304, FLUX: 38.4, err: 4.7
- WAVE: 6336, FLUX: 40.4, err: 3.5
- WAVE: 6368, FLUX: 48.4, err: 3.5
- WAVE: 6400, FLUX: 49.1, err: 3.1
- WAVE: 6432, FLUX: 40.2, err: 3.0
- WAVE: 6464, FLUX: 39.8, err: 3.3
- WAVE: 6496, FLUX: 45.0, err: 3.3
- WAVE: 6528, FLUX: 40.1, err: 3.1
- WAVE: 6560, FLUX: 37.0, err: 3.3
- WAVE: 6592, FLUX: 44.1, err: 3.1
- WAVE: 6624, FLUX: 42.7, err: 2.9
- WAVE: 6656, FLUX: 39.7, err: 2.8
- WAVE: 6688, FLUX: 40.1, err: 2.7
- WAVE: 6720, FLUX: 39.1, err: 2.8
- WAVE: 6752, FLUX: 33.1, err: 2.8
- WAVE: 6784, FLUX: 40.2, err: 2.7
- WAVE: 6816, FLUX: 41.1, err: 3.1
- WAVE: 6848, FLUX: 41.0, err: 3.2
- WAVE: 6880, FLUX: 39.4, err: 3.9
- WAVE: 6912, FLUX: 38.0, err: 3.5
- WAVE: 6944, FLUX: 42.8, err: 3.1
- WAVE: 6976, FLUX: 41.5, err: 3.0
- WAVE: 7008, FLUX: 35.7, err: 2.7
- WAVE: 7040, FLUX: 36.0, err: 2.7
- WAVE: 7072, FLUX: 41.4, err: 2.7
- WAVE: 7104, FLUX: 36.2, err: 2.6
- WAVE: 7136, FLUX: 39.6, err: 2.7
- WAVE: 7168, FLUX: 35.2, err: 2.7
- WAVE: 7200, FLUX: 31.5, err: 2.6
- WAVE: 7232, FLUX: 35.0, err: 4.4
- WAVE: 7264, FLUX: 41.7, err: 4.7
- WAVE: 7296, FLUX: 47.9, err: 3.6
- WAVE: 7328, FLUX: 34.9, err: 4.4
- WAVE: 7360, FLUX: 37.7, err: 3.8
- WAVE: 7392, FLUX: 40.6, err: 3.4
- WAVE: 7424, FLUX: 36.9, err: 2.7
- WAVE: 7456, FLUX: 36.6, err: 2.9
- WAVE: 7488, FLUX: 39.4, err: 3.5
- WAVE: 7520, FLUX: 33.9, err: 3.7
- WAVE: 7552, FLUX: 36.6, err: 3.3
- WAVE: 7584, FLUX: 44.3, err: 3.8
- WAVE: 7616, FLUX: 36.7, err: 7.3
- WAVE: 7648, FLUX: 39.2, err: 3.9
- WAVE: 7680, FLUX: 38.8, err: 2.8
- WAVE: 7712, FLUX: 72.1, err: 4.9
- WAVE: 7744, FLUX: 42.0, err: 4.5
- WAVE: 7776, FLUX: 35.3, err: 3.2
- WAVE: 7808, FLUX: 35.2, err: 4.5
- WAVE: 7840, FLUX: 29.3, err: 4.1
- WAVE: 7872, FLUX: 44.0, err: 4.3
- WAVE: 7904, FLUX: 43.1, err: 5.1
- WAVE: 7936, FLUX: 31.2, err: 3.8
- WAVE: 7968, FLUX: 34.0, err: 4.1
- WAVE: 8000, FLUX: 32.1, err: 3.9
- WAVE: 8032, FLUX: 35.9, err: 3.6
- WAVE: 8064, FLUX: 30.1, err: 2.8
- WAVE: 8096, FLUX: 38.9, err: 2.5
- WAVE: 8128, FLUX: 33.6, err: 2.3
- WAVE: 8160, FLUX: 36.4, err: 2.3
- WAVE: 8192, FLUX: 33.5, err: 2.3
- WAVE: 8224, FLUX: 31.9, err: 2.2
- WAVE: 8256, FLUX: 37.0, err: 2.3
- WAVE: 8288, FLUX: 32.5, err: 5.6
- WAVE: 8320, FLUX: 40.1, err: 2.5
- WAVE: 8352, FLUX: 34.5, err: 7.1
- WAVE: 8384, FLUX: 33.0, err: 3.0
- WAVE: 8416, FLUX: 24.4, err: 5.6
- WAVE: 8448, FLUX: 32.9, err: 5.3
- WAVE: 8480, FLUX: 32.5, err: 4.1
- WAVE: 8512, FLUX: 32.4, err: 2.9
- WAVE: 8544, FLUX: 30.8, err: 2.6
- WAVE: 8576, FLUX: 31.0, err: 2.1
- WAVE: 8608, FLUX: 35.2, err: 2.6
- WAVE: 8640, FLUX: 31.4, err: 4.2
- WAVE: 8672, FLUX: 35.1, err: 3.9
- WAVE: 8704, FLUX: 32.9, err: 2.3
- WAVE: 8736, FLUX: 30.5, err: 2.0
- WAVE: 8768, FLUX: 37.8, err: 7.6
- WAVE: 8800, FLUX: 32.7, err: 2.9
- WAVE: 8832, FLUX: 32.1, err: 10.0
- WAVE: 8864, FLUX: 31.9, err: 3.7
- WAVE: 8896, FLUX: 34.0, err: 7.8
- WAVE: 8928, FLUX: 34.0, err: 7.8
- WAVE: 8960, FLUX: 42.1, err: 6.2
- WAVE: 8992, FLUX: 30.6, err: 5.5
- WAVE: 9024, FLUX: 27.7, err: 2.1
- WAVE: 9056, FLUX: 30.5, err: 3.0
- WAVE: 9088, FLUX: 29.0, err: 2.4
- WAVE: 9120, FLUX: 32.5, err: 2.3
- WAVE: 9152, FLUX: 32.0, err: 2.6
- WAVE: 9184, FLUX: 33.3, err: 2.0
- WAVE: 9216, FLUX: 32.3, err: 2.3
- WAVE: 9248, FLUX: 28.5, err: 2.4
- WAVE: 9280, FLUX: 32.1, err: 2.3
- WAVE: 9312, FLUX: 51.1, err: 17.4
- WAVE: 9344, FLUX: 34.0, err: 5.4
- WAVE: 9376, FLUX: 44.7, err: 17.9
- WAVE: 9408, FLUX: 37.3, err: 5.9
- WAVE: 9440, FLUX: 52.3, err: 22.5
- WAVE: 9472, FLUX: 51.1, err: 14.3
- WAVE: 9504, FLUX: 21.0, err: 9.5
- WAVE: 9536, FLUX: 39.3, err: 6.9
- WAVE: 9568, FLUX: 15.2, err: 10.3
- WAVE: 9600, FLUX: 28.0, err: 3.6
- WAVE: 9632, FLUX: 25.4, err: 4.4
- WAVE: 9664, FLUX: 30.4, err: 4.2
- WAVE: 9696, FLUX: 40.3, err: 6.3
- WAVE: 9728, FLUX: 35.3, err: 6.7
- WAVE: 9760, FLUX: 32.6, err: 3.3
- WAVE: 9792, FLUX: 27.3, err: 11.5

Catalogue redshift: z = 0.17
